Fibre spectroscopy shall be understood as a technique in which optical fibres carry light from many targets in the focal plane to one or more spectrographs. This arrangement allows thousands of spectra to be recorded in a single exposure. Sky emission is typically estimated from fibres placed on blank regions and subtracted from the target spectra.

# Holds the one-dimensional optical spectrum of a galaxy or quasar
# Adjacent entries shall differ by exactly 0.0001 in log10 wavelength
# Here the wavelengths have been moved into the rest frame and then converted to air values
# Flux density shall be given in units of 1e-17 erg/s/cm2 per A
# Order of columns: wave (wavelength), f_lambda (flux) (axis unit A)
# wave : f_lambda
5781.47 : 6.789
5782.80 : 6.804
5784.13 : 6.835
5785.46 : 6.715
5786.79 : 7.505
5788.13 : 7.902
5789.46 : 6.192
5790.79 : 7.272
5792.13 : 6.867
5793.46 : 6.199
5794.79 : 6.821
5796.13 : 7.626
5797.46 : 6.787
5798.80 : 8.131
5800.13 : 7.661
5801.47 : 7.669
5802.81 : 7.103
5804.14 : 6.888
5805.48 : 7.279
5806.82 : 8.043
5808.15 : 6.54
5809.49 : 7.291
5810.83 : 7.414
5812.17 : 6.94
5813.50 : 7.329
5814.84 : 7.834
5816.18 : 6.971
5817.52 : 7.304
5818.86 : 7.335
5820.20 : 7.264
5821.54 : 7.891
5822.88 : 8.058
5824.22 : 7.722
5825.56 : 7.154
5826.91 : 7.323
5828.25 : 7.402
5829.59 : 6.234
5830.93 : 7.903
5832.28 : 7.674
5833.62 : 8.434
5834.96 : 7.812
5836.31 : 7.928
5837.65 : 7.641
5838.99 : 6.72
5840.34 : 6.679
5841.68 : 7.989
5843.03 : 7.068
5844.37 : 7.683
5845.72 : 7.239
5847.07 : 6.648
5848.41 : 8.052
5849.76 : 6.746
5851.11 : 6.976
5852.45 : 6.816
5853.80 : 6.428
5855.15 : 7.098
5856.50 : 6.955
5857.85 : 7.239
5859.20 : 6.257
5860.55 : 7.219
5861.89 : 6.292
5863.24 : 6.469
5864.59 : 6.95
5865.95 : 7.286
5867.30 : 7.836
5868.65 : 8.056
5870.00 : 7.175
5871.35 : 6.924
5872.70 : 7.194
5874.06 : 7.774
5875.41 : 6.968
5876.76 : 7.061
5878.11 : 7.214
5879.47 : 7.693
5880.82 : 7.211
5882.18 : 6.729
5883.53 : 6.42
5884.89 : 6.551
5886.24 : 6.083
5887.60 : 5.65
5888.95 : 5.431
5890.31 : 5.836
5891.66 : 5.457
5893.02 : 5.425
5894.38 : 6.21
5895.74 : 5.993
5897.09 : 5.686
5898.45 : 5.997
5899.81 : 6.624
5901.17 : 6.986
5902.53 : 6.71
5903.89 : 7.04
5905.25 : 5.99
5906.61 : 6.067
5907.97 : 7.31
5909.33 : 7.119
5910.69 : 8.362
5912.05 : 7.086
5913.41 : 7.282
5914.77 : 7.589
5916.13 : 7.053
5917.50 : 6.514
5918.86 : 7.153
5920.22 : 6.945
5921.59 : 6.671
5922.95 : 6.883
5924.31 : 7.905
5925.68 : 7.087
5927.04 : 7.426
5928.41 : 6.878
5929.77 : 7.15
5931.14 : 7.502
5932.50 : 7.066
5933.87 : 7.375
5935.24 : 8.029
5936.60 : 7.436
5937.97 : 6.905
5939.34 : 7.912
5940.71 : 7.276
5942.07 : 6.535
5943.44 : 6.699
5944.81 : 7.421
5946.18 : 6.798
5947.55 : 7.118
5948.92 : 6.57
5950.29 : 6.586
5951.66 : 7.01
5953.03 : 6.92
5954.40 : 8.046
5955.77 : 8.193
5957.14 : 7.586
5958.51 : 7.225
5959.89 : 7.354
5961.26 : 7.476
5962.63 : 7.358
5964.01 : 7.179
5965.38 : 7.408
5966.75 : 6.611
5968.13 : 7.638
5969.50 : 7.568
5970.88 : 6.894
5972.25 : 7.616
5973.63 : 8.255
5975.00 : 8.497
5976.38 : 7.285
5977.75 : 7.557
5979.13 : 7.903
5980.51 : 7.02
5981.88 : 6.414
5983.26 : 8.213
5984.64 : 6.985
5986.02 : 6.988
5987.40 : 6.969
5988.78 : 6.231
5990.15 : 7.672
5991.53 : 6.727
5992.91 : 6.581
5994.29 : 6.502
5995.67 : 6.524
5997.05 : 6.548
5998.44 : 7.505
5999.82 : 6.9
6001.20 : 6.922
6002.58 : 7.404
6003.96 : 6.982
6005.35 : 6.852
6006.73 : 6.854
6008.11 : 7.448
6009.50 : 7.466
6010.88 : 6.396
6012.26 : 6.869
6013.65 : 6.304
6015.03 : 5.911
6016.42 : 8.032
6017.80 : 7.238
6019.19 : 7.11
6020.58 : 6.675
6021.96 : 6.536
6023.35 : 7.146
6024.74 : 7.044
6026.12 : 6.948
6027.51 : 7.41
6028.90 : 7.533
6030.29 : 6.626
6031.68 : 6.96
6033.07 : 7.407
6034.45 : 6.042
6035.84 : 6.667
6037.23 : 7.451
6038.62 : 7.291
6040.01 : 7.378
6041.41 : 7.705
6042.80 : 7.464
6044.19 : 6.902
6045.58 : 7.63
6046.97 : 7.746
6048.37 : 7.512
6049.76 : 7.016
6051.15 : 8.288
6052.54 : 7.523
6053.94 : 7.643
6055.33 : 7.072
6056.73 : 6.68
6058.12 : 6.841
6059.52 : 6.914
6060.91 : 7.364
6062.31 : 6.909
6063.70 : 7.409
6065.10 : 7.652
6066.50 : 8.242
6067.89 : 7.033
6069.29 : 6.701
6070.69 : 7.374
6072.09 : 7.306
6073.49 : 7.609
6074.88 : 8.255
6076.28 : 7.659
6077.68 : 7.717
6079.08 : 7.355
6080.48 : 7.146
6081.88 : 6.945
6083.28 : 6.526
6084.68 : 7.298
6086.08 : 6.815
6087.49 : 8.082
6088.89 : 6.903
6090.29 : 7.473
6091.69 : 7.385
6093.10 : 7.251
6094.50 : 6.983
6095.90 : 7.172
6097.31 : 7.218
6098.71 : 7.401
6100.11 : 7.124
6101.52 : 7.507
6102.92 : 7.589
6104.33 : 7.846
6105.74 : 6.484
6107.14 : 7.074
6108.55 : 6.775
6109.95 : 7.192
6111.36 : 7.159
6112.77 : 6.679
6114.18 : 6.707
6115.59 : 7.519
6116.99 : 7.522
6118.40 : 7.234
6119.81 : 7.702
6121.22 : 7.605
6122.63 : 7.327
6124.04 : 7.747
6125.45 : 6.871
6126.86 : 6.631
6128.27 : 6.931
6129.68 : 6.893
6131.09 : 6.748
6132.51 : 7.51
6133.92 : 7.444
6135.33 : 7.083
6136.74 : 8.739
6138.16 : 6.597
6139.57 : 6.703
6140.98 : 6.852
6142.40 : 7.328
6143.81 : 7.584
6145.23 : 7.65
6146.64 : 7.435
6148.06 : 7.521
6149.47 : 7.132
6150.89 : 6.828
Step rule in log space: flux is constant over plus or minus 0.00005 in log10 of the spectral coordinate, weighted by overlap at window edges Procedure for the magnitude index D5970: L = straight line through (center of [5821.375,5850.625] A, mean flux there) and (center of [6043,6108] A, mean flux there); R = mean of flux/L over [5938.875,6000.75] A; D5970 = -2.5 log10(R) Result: 0.03 mag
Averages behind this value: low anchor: 7.44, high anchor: 7.32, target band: 7.2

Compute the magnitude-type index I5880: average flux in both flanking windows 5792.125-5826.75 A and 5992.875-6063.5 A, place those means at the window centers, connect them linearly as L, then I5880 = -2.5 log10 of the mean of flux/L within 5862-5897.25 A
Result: 0.089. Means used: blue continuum 7.32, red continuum 7.08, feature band 6.67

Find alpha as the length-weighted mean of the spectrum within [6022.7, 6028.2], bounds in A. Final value 7.14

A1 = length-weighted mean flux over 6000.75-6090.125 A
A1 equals 7.19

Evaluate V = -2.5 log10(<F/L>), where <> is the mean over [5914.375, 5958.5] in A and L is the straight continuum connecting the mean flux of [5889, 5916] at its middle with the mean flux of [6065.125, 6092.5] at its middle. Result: -0.08 mag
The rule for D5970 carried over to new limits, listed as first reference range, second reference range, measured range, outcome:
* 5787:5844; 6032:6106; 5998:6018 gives 0.048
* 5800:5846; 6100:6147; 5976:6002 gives 0.044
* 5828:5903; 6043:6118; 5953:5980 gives -0.068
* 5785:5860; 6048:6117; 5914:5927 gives 0.024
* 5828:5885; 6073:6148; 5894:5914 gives 0.077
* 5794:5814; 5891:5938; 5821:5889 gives -0.006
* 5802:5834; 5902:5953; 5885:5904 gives 0.183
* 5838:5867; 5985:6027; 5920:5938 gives -0.044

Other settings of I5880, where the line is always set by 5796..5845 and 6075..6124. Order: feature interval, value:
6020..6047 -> 0.028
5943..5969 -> 0.018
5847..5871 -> 0.055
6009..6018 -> 0.069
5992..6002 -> 0.083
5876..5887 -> 0.080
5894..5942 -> 0.055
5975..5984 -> -0.021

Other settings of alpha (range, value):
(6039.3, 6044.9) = 7.36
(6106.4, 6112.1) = 7.05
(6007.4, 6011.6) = 7.11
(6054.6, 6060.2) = 6.88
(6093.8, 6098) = 7.12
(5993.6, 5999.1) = 6.76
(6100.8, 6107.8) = 7.3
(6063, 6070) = 7.41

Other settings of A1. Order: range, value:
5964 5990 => 7.34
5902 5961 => 7.16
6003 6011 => 7.06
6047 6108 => 7.31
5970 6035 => 7.07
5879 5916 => 6.54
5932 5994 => 7.26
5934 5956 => 7.2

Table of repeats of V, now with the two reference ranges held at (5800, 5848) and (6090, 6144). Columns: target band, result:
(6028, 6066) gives 0.00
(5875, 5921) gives 0.11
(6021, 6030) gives 0.03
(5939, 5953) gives 0.05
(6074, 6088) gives -0.02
